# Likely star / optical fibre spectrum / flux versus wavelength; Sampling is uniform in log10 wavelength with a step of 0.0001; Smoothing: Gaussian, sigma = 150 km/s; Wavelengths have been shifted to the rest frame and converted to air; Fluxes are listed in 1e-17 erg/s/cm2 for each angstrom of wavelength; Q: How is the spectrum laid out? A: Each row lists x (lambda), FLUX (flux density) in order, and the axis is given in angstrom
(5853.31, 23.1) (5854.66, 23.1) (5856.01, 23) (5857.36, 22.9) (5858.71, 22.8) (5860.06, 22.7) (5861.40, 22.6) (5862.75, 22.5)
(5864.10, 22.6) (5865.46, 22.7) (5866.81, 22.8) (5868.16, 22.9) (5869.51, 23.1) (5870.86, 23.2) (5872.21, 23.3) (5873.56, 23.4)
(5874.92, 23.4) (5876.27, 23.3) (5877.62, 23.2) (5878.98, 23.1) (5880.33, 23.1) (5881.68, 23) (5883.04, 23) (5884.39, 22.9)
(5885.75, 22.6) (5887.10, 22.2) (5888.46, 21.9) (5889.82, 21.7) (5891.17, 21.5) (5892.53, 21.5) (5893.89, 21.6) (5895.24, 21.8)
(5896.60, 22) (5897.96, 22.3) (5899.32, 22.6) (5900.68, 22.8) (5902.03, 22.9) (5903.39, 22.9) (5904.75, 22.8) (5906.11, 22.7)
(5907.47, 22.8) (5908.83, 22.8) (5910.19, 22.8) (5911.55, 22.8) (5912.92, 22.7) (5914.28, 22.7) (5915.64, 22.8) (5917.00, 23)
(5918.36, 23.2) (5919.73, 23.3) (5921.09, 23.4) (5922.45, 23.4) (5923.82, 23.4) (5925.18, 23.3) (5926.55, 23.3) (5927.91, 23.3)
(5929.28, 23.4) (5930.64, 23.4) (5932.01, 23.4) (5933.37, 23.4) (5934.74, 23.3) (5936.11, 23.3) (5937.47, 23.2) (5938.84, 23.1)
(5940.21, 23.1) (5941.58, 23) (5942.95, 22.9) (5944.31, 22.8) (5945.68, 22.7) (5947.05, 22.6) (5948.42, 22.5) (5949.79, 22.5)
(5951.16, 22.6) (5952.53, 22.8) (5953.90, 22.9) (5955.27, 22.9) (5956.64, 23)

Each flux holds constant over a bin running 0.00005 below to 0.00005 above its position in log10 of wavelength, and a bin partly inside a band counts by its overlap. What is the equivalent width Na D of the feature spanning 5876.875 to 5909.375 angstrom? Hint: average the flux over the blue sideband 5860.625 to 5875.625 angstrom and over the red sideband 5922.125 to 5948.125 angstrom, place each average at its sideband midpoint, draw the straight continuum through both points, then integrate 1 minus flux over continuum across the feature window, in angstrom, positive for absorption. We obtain 0.8 angstrom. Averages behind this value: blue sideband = 23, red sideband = 23.2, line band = 22.5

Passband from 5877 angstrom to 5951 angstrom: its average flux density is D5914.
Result 22.8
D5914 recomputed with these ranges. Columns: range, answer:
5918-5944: 23.3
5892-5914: 22.5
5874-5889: 22.9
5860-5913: 22.7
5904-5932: 23.1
